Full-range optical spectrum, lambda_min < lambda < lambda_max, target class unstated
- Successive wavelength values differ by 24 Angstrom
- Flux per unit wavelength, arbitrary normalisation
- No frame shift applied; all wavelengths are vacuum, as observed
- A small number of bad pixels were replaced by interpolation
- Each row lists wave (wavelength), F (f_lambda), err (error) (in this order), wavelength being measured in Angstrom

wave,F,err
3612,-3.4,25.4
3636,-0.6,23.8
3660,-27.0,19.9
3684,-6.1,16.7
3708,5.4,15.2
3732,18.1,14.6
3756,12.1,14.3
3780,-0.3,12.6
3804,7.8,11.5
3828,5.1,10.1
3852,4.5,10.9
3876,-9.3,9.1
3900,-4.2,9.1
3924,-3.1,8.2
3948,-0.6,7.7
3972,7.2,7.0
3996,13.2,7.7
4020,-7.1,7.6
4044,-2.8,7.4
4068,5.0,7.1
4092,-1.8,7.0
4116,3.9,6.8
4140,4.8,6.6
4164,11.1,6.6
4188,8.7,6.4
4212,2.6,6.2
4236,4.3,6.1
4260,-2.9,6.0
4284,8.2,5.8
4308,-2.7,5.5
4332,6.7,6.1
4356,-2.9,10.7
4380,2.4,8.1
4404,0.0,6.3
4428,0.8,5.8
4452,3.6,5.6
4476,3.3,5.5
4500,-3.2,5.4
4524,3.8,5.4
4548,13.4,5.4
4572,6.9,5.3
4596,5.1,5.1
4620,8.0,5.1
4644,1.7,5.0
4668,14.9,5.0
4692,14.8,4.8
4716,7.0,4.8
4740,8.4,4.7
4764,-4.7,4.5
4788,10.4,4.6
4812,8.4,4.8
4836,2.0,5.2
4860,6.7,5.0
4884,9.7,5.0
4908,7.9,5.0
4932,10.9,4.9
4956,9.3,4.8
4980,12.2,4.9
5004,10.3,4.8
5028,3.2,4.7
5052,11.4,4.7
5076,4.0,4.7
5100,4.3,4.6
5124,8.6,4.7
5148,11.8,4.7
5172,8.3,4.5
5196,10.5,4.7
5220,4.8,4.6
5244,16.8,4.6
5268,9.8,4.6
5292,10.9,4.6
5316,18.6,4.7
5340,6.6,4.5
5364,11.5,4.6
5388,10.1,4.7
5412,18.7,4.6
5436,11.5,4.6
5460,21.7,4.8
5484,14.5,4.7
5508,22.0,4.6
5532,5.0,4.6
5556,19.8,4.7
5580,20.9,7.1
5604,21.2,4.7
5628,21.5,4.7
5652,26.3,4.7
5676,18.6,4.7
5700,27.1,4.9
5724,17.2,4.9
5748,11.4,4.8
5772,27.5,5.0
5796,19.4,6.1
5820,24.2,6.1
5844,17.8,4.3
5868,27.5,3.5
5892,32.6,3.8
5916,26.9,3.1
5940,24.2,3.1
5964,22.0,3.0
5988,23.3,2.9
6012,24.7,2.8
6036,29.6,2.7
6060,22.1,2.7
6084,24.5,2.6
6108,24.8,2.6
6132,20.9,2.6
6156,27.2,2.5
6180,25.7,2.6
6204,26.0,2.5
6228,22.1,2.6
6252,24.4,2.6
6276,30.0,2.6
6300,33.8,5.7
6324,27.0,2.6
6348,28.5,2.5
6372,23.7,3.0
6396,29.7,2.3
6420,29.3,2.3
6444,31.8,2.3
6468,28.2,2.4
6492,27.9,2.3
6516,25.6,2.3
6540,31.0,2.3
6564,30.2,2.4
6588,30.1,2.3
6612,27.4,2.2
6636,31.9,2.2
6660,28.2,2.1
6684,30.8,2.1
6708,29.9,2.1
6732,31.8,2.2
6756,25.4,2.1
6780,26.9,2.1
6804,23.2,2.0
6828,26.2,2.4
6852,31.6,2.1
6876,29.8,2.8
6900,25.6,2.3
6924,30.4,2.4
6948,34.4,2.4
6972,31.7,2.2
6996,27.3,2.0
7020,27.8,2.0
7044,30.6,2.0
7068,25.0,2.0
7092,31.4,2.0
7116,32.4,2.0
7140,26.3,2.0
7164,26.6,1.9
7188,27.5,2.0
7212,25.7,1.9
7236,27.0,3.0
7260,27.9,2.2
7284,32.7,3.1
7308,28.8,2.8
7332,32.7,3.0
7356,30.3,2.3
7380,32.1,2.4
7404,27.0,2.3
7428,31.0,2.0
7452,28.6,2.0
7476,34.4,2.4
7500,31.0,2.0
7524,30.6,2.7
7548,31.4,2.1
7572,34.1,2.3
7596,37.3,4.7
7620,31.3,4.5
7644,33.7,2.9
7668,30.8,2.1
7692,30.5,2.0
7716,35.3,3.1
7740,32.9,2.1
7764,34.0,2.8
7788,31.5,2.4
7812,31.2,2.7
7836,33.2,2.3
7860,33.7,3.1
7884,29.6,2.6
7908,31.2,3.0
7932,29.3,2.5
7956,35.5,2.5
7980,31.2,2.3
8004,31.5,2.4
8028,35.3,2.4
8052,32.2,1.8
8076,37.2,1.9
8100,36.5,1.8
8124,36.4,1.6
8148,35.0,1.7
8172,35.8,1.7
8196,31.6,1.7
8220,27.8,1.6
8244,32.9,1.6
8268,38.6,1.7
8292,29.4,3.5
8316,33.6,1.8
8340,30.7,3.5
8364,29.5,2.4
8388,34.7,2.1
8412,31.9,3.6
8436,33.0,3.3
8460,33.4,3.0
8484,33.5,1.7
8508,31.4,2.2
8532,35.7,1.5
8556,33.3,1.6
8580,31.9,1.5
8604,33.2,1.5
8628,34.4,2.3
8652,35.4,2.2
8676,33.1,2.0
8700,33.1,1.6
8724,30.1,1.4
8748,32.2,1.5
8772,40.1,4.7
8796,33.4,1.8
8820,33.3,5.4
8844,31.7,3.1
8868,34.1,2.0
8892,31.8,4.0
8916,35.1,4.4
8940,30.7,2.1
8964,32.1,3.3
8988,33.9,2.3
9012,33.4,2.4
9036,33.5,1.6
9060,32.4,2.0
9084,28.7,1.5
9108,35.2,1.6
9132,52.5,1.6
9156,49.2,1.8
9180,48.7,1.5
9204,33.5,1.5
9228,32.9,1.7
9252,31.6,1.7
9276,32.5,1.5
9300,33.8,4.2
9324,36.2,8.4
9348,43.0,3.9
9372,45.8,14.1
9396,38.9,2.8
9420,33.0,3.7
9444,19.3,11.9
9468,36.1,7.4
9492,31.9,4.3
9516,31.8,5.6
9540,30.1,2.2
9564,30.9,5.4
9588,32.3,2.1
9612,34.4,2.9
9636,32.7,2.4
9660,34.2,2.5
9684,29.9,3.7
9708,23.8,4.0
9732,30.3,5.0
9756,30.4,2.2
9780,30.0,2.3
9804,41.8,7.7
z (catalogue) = 0.39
